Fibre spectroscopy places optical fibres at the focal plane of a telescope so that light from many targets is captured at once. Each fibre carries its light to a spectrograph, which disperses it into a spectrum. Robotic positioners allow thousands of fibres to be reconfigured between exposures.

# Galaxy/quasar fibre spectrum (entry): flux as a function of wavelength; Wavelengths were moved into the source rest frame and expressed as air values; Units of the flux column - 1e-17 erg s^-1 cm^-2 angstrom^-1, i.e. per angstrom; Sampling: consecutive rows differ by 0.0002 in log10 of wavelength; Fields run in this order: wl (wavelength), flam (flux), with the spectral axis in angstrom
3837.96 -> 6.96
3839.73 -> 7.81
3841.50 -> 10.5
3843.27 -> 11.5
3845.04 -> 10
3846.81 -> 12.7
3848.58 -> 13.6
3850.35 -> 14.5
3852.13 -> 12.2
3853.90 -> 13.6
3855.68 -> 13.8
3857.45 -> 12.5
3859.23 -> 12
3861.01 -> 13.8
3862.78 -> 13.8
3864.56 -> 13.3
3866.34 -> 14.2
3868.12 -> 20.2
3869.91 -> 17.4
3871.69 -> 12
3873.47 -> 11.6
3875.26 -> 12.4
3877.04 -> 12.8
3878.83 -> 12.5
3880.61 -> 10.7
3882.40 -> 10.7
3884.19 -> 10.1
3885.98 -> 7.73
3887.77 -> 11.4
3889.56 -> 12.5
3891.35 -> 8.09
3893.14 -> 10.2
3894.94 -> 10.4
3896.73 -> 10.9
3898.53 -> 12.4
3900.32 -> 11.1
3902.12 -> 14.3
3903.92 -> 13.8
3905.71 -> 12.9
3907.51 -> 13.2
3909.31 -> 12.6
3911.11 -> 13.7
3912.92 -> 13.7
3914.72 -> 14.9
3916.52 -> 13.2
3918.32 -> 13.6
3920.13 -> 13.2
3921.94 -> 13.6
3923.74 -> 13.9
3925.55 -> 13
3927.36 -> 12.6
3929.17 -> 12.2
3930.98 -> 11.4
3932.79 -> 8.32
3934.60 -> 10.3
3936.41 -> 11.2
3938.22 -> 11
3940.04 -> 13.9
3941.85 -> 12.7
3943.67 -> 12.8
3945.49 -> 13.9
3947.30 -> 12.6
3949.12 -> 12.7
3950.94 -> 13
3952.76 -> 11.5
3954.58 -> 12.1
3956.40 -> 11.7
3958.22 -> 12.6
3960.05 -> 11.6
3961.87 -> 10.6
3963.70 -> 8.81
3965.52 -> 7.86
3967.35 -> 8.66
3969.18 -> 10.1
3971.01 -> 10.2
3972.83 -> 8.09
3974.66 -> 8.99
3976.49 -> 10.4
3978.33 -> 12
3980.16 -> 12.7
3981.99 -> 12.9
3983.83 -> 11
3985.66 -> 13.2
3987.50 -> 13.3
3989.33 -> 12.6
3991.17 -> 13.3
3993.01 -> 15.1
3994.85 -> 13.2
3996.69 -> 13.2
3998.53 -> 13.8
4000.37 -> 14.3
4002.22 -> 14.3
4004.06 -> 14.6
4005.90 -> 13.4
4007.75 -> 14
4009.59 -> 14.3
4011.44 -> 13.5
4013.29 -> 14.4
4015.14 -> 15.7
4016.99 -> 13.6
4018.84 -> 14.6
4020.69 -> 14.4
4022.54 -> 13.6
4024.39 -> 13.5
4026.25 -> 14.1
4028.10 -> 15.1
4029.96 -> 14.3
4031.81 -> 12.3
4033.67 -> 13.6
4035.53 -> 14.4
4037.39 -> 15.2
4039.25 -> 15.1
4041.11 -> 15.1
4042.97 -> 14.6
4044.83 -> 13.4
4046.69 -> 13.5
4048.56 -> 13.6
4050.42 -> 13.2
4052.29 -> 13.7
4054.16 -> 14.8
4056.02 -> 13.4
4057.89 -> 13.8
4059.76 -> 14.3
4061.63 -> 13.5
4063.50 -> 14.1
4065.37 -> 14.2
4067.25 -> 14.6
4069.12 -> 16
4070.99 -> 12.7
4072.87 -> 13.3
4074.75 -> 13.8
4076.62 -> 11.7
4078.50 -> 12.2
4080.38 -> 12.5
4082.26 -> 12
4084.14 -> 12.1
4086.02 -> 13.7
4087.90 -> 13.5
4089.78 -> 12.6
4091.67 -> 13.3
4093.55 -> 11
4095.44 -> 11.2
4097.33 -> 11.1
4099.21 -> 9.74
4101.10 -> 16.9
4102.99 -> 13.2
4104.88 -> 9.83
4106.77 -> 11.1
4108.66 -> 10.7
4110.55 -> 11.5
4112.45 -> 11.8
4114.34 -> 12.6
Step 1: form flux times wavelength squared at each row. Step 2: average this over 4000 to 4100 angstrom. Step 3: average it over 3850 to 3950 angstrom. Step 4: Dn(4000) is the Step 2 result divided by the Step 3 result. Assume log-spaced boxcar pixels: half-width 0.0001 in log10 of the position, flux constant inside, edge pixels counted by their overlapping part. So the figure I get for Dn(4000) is 1.17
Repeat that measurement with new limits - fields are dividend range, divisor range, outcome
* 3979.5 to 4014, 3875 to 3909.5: 1.24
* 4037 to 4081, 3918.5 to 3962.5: 1.20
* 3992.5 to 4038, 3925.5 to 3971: 1.27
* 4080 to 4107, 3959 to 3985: 1.26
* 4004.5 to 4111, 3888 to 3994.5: 1.19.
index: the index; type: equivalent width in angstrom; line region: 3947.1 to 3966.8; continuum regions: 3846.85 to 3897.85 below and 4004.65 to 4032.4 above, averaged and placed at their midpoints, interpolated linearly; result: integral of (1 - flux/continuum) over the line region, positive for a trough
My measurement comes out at 3.1 angstrom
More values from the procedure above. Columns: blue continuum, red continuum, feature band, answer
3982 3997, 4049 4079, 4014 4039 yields -1.5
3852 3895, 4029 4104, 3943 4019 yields 3.5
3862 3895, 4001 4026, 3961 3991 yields 6.3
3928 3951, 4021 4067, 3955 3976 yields 4.2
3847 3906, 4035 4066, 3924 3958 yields 2.6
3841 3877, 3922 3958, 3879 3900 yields 3.8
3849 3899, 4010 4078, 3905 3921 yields -0.8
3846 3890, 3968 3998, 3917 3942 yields 0.3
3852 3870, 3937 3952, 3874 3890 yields 3.1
